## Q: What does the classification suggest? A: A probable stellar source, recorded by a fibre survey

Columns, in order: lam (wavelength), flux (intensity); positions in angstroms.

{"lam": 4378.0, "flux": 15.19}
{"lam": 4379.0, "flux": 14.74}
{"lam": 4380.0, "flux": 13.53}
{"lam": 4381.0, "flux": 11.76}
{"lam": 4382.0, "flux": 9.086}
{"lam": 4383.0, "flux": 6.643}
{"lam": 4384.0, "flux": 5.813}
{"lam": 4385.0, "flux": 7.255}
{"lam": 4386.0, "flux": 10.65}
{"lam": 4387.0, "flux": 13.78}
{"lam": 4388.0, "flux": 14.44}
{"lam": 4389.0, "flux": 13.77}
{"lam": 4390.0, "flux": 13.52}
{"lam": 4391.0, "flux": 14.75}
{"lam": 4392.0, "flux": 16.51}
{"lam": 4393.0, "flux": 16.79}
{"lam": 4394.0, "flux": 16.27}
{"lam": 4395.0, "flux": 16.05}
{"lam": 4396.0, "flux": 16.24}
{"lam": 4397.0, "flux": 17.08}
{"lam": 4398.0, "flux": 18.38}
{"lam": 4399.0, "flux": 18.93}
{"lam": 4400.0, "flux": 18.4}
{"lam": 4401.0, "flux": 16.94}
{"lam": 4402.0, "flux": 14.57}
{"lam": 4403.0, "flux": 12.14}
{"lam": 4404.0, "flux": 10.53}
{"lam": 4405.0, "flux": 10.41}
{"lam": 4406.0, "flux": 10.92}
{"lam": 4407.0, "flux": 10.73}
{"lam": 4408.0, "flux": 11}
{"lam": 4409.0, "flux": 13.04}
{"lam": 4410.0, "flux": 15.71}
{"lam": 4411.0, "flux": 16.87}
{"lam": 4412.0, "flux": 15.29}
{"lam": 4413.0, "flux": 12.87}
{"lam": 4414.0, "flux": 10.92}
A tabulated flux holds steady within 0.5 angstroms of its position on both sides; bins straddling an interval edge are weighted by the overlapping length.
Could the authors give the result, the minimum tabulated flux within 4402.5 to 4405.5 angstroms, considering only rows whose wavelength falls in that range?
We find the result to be 10.41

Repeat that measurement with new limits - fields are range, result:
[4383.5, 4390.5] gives 5.813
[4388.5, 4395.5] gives 13.52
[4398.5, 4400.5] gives 18.4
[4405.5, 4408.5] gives 10.73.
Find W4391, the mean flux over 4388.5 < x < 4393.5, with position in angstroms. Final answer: 15.1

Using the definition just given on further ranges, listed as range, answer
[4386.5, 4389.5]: 14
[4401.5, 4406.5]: 11.7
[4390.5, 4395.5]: 16.1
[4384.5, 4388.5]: 11.5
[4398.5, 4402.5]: 17.2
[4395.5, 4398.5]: 17.2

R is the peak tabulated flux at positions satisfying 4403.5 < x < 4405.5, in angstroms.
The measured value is 10.53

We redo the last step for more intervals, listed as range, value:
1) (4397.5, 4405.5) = 18.93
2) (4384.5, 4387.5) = 13.78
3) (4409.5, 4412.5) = 16.87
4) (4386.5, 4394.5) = 16.79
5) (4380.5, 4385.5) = 11.76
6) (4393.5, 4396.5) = 16.27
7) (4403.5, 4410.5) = 15.71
